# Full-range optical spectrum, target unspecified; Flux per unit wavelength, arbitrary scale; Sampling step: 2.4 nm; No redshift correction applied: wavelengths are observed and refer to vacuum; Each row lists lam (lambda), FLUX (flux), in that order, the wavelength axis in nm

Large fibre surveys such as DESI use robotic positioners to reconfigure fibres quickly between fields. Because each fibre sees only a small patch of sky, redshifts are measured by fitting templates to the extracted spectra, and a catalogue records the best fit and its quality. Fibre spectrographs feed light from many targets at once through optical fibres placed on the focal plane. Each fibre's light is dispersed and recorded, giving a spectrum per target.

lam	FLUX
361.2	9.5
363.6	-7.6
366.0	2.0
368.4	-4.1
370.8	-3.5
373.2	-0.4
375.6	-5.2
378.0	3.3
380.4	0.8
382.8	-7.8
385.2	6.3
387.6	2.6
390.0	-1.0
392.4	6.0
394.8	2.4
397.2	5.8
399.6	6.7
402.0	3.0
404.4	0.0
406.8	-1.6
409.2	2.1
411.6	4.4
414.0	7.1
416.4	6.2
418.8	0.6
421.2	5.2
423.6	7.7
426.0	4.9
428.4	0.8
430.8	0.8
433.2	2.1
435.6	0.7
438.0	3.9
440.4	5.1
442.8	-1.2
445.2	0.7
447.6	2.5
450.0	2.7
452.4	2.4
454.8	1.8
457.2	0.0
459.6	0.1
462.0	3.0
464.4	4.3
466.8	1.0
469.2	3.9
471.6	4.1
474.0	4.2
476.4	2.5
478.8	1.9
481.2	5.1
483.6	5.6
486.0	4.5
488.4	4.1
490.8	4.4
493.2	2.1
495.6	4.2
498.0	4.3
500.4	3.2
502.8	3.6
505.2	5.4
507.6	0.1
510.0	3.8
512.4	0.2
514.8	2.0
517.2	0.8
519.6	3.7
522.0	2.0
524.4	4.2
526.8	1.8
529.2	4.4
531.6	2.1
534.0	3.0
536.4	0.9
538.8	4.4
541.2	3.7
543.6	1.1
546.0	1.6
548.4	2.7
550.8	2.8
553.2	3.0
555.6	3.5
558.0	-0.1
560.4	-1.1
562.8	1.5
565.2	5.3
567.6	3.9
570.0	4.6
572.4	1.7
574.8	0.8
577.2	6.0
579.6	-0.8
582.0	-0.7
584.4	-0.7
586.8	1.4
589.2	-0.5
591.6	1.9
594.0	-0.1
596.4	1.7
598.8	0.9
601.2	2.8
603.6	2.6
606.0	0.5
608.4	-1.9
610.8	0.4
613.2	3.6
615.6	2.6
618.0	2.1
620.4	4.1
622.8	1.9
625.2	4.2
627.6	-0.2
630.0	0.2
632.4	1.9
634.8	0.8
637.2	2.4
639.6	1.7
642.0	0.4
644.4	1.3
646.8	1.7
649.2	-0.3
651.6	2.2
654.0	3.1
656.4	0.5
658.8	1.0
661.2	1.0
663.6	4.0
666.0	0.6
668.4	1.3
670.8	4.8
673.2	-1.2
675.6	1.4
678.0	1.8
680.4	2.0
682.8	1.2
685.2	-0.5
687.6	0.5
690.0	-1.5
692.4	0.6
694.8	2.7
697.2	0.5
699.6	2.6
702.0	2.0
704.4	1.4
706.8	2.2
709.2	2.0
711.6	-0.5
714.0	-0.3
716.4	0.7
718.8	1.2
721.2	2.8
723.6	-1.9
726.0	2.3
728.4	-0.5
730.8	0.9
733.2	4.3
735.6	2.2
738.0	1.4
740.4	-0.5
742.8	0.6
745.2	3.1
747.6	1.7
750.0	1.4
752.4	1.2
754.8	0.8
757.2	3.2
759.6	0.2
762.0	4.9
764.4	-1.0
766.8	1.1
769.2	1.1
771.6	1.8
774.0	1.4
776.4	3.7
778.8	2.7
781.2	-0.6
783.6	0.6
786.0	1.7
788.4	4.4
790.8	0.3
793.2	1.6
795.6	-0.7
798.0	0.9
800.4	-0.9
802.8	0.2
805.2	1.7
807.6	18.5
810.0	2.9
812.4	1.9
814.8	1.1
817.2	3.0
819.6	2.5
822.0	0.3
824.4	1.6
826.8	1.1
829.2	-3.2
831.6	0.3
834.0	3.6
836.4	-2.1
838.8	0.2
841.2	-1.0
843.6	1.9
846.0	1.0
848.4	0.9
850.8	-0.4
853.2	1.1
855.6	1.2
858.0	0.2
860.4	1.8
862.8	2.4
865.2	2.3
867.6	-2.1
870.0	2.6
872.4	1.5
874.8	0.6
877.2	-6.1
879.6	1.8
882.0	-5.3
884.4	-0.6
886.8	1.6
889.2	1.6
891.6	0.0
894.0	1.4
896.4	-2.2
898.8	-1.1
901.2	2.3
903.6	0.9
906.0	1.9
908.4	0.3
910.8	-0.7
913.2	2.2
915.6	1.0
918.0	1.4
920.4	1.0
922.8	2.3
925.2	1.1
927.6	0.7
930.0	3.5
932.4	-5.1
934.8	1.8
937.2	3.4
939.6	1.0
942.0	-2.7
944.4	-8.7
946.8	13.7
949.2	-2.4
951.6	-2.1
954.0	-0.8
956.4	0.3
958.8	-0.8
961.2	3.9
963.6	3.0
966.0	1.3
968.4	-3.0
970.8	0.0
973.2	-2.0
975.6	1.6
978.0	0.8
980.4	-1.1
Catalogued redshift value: 0.61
